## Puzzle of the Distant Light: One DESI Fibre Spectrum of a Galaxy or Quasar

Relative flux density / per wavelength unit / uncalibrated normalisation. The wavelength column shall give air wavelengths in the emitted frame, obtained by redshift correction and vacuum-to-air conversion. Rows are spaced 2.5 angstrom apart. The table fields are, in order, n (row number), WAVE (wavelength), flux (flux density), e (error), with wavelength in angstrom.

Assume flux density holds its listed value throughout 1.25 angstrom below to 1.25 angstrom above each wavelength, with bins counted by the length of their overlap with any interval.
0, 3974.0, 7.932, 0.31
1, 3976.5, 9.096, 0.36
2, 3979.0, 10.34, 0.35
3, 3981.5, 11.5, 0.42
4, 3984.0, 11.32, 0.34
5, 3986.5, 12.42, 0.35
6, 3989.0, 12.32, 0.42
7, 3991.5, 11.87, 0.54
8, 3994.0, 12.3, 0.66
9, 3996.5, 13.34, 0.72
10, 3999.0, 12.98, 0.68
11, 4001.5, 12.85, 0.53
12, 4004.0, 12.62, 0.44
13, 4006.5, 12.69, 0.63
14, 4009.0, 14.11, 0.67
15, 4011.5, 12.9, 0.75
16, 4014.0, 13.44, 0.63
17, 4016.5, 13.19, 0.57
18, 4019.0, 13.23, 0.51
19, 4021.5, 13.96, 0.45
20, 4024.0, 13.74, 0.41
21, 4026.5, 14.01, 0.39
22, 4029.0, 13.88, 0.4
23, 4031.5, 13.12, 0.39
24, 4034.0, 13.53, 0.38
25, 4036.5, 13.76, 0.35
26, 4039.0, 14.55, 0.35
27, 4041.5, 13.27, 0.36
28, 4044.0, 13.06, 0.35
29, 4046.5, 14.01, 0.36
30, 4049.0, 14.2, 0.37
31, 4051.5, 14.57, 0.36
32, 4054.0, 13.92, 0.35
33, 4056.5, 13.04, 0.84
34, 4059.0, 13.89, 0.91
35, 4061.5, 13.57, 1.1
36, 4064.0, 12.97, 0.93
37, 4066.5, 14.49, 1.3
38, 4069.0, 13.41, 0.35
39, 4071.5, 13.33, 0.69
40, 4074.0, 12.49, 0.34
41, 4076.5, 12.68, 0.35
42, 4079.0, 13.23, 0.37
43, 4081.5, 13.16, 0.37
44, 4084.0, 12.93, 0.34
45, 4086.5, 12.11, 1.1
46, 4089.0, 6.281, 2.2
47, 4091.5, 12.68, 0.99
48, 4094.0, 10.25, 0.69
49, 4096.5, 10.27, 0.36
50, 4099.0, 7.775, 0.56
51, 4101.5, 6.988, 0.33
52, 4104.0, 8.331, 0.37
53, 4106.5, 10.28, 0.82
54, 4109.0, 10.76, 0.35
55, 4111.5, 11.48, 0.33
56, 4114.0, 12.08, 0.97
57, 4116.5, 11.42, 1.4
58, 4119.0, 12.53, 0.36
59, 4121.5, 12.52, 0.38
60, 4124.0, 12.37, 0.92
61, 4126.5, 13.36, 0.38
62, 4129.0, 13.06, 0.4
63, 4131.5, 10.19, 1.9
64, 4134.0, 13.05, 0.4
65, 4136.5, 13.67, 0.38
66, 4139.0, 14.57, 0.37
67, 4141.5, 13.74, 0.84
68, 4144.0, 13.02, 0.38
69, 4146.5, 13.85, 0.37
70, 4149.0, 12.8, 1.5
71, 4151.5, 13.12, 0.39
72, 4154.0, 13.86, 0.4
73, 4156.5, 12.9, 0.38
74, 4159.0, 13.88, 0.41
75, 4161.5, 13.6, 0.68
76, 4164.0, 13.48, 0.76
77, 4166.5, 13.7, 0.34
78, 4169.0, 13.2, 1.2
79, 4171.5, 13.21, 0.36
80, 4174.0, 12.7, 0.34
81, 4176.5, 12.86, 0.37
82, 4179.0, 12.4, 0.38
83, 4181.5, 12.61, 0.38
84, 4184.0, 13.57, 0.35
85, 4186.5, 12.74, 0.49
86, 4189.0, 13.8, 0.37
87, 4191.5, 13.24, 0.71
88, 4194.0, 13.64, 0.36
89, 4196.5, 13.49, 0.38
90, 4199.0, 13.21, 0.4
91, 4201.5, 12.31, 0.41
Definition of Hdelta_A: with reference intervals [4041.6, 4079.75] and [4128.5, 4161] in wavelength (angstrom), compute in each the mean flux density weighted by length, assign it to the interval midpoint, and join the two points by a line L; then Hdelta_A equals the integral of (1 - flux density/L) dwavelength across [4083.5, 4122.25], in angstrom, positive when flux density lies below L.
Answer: 8.4 angstrom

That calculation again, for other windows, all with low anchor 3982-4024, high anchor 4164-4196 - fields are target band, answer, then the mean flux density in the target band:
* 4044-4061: -1.21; 13.9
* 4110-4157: 0.98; 12.8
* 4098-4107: 3.34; 8.2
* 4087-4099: 2.97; 9.79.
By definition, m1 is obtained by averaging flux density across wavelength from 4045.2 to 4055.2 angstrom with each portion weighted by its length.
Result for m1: 14.2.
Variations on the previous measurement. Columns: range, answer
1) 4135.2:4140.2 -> 14.1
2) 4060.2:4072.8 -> 13.6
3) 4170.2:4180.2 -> 12.8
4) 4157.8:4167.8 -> 13.7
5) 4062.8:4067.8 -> 13.7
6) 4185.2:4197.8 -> 13.4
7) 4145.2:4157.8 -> 13.3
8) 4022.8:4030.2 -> 13.9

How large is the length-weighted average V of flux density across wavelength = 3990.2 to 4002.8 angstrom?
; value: 12.7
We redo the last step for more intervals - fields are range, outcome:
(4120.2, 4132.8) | 12.3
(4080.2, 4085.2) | 13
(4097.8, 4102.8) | 7.39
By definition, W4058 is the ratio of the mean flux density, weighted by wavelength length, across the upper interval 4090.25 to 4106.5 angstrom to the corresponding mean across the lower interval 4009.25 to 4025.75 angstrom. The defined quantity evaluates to 0.70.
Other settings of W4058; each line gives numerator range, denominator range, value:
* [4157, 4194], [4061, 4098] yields 1.08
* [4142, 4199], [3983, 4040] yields 1.01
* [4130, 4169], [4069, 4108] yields 1.22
